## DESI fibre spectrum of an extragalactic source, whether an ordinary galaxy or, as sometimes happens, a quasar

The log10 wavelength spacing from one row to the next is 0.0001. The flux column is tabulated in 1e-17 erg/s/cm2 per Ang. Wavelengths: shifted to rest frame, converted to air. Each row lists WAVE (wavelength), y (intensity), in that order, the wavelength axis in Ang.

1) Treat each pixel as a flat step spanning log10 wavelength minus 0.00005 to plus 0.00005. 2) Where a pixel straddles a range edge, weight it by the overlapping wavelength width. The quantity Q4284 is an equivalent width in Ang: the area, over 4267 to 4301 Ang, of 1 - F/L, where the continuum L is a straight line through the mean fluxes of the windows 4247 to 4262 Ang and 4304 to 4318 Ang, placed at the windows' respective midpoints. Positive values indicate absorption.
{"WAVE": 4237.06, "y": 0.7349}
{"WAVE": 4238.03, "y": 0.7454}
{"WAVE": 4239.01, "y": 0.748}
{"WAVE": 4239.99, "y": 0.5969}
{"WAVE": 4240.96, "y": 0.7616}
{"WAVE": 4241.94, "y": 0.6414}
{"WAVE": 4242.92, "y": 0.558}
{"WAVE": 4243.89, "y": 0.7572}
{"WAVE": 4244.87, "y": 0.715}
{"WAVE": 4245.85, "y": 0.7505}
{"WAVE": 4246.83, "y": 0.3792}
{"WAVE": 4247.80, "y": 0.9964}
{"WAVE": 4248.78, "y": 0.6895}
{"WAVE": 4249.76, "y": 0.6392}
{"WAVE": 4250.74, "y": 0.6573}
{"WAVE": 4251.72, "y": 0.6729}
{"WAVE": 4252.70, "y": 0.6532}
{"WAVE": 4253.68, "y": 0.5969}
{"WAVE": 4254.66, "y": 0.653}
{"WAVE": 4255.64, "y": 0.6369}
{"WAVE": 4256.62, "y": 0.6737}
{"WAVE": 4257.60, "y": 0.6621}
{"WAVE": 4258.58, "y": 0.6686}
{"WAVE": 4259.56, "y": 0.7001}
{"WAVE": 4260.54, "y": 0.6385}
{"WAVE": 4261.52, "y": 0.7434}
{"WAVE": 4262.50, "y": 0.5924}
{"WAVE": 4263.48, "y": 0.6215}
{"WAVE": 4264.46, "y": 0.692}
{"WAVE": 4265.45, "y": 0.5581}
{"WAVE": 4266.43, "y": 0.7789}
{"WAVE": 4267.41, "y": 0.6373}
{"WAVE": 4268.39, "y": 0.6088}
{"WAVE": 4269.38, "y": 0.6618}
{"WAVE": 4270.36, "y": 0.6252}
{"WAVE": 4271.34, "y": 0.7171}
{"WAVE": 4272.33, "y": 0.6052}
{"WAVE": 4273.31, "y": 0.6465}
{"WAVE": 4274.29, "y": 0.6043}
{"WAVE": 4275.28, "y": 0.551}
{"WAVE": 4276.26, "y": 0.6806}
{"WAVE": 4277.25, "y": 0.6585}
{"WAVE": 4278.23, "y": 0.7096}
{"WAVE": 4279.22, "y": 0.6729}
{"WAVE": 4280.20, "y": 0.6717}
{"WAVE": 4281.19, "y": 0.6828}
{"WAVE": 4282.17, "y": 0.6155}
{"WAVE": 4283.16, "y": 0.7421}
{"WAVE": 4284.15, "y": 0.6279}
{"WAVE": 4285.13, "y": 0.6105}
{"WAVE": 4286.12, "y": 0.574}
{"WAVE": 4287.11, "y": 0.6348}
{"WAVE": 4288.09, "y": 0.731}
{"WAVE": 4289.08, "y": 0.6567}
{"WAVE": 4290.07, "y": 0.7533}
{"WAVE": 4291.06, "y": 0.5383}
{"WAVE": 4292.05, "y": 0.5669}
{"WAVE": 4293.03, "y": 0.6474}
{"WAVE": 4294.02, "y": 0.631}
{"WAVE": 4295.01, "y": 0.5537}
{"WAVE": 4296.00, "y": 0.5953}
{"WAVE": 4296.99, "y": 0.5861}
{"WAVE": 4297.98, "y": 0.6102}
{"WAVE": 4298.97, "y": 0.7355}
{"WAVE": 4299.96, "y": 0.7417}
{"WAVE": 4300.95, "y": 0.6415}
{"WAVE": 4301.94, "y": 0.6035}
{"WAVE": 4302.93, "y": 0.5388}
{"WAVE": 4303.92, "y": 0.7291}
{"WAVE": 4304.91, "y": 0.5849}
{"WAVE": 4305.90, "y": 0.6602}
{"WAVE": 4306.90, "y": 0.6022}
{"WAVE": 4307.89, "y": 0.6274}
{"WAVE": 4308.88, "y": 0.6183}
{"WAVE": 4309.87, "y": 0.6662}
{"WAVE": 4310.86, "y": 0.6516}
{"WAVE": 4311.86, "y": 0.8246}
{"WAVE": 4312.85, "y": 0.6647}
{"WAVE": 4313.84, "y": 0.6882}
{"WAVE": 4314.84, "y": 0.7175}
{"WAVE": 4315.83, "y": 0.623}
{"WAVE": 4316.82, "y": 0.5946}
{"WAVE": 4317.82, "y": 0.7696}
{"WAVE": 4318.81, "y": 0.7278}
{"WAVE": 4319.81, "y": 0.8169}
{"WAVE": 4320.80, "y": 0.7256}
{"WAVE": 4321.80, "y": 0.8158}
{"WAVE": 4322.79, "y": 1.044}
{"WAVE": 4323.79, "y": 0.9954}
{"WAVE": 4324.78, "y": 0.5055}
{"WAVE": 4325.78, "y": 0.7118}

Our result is 1.4 Ang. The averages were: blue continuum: 0.679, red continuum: 0.663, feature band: 0.644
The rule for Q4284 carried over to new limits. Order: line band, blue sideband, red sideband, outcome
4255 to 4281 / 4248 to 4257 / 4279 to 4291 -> 0.3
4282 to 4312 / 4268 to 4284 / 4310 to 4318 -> 1.4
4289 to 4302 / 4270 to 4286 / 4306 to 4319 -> 0.6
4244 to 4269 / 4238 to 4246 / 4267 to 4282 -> 0.2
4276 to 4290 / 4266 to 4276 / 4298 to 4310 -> -0.4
